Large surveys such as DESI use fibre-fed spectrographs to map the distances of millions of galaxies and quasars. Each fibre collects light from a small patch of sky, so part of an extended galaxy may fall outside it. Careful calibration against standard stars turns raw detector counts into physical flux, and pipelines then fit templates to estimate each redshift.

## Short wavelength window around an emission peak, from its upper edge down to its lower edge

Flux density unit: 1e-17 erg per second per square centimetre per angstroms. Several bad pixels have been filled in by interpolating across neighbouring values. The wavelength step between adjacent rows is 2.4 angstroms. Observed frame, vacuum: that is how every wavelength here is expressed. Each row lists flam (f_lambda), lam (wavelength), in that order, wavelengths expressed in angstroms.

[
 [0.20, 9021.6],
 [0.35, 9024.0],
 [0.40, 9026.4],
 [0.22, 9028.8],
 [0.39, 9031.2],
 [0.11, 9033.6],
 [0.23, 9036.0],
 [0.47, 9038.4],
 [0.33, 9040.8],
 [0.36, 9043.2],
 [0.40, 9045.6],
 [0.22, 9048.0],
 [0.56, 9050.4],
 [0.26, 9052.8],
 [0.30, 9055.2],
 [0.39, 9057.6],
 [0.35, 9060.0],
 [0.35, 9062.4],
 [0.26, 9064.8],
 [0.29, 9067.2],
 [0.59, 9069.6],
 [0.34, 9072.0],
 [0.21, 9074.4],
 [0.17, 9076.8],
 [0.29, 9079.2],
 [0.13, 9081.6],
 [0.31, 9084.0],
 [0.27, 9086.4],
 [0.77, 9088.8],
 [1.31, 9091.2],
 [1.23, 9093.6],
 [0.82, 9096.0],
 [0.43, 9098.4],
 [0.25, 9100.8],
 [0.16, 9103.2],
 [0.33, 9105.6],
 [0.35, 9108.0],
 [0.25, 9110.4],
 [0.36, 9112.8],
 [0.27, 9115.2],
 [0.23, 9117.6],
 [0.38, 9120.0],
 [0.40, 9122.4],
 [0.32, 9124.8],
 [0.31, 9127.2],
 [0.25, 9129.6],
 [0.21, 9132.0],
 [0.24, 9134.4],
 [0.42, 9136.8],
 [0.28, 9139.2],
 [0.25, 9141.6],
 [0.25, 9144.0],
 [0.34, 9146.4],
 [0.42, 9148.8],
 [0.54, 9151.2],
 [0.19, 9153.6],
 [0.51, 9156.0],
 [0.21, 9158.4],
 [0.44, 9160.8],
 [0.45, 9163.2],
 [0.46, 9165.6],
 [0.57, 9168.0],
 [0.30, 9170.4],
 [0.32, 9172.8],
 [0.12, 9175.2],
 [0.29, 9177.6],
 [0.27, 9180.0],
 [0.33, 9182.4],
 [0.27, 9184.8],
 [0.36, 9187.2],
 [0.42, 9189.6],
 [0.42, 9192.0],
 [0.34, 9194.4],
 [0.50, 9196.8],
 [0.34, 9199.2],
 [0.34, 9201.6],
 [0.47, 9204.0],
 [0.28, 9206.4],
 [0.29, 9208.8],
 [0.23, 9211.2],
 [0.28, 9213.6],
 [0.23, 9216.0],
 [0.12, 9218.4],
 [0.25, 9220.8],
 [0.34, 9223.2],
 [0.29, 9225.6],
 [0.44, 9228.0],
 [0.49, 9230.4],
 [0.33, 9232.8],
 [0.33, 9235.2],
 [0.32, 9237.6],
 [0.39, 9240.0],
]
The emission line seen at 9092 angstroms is Hbeta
